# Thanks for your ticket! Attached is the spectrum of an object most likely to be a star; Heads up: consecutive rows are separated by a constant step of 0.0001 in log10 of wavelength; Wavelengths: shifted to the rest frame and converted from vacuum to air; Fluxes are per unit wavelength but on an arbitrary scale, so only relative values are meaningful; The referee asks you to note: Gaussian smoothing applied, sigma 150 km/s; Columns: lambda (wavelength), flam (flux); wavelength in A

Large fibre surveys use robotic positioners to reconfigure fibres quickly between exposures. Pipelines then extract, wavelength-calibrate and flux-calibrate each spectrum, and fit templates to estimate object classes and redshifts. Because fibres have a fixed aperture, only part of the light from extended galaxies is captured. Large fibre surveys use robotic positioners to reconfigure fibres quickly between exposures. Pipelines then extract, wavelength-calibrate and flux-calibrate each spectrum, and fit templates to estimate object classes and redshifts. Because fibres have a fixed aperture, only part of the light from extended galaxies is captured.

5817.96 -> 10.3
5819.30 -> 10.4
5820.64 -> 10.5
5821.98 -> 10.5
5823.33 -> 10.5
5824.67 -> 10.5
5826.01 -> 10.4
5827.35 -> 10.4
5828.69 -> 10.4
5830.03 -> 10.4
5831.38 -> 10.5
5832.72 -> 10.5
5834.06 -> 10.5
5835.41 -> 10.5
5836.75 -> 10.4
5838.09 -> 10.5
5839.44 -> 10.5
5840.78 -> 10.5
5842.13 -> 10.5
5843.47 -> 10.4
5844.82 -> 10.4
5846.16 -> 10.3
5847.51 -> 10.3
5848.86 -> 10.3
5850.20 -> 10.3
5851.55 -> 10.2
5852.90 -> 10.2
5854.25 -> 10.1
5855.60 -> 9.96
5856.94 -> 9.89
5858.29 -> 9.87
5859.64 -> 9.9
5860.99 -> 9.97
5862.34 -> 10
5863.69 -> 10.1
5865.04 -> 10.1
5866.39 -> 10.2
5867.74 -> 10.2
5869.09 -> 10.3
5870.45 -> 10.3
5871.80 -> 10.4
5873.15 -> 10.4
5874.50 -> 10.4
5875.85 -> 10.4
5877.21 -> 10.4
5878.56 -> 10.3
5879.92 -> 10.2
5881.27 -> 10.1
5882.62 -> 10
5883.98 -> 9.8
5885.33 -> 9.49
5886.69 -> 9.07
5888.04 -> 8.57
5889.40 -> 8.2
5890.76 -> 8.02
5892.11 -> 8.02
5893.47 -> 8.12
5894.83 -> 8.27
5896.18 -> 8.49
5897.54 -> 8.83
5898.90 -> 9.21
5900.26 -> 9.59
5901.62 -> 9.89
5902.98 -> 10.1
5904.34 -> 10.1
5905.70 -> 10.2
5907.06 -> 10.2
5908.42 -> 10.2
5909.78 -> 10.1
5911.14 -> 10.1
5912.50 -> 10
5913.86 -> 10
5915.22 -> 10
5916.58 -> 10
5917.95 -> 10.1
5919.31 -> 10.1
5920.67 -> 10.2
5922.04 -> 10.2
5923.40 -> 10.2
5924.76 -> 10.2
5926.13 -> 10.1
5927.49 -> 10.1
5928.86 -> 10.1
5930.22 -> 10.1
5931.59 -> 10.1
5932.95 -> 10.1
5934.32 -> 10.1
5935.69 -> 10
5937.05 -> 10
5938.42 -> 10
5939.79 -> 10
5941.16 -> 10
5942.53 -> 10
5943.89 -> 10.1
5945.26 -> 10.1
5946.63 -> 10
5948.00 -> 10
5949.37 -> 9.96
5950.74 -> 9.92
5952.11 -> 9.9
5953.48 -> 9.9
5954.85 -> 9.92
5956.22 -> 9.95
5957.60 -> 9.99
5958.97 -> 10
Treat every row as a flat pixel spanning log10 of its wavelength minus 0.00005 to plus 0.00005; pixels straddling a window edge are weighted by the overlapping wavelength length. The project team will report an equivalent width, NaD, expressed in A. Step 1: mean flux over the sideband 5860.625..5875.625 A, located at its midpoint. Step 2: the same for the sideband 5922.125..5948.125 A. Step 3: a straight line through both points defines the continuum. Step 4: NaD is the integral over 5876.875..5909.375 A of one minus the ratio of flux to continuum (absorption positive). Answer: 2.5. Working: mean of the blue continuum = 10.2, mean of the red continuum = 10.1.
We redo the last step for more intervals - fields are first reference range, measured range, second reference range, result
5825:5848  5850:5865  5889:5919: 0.1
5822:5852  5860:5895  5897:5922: 1.6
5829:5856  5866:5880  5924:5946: -0.1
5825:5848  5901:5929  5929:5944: 0.1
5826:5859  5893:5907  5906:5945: 1.1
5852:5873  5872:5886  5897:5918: -0.2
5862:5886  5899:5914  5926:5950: 0.1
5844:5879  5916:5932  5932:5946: -0.1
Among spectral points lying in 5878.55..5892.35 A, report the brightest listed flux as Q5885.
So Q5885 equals 10.3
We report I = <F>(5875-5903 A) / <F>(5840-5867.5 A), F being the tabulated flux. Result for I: 0.9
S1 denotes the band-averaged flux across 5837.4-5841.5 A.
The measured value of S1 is 10.5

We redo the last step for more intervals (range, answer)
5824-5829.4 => 10.4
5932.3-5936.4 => 10.1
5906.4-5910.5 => 10.2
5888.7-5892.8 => 8.07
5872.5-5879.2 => 10.4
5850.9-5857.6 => 10.1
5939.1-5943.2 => 9.98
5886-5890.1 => 8.6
